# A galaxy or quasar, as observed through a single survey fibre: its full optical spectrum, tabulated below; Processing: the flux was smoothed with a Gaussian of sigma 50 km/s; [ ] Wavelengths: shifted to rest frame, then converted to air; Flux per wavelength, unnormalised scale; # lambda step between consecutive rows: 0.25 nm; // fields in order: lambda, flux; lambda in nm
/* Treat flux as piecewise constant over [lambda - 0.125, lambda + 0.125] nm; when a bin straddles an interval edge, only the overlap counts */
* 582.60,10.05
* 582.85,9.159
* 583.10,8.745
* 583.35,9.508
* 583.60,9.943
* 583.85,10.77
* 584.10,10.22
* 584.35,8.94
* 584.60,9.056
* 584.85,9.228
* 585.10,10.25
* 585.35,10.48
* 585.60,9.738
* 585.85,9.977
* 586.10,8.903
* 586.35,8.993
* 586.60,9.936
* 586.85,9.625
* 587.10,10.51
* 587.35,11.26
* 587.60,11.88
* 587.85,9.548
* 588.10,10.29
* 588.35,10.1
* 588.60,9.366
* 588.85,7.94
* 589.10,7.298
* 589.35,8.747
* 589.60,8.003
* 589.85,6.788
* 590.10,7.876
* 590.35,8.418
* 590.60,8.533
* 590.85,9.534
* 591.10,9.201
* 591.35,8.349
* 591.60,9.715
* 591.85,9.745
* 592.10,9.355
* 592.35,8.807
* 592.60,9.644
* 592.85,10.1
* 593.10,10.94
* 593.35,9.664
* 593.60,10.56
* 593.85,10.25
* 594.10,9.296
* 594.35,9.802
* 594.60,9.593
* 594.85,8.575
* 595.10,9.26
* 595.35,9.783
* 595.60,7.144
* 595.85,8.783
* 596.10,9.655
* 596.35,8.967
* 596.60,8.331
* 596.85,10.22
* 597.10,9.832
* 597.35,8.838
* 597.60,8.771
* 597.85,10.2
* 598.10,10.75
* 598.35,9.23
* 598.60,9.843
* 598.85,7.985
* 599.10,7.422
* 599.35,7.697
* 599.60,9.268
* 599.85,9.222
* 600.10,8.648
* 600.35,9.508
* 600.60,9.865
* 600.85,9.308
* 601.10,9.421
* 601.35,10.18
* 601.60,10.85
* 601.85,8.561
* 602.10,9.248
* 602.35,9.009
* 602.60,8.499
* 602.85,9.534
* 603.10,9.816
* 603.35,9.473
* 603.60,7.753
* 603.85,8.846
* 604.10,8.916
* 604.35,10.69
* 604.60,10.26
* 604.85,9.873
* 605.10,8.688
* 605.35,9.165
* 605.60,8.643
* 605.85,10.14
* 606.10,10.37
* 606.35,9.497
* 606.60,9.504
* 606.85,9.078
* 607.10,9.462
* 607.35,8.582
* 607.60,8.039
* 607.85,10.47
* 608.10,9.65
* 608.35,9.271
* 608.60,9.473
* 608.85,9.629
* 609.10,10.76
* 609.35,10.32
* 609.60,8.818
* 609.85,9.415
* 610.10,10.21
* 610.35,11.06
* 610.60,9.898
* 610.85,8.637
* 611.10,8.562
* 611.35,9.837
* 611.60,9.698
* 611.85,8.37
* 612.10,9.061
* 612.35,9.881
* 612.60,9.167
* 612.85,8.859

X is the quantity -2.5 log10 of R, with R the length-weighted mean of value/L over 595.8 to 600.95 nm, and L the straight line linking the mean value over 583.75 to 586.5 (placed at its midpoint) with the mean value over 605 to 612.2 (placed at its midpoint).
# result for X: 0.05 mag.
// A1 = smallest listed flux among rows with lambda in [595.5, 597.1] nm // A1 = 7.144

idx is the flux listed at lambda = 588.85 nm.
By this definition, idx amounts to 7.94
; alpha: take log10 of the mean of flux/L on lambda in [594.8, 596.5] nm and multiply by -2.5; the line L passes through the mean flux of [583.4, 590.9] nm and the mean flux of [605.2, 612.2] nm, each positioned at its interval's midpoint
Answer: 0.07 mag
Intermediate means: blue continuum 9.4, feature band 8.89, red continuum 9.49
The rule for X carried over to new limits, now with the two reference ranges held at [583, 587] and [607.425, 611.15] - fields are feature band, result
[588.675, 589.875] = 0.22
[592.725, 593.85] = -0.07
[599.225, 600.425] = 0.09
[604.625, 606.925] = 0.02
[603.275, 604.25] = 0.10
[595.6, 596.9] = 0.08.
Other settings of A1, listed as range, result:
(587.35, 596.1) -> 6.788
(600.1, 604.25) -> 7.753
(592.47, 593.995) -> 9.644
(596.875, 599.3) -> 7.422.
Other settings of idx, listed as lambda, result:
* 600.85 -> 9.308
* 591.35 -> 8.349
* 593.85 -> 10.25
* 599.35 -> 7.697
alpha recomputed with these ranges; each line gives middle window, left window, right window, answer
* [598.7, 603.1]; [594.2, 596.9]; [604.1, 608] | 0.02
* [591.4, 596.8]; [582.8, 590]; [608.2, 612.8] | 0.01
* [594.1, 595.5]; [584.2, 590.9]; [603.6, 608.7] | 0.00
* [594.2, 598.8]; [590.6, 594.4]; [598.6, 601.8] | 0.01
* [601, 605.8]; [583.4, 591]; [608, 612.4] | 0.02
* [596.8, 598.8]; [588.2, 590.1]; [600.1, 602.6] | -0.06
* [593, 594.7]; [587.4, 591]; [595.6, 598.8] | -0.10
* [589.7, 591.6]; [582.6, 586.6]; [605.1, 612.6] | 0.13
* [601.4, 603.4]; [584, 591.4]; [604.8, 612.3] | 0.00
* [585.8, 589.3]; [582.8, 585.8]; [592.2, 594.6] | 0.01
